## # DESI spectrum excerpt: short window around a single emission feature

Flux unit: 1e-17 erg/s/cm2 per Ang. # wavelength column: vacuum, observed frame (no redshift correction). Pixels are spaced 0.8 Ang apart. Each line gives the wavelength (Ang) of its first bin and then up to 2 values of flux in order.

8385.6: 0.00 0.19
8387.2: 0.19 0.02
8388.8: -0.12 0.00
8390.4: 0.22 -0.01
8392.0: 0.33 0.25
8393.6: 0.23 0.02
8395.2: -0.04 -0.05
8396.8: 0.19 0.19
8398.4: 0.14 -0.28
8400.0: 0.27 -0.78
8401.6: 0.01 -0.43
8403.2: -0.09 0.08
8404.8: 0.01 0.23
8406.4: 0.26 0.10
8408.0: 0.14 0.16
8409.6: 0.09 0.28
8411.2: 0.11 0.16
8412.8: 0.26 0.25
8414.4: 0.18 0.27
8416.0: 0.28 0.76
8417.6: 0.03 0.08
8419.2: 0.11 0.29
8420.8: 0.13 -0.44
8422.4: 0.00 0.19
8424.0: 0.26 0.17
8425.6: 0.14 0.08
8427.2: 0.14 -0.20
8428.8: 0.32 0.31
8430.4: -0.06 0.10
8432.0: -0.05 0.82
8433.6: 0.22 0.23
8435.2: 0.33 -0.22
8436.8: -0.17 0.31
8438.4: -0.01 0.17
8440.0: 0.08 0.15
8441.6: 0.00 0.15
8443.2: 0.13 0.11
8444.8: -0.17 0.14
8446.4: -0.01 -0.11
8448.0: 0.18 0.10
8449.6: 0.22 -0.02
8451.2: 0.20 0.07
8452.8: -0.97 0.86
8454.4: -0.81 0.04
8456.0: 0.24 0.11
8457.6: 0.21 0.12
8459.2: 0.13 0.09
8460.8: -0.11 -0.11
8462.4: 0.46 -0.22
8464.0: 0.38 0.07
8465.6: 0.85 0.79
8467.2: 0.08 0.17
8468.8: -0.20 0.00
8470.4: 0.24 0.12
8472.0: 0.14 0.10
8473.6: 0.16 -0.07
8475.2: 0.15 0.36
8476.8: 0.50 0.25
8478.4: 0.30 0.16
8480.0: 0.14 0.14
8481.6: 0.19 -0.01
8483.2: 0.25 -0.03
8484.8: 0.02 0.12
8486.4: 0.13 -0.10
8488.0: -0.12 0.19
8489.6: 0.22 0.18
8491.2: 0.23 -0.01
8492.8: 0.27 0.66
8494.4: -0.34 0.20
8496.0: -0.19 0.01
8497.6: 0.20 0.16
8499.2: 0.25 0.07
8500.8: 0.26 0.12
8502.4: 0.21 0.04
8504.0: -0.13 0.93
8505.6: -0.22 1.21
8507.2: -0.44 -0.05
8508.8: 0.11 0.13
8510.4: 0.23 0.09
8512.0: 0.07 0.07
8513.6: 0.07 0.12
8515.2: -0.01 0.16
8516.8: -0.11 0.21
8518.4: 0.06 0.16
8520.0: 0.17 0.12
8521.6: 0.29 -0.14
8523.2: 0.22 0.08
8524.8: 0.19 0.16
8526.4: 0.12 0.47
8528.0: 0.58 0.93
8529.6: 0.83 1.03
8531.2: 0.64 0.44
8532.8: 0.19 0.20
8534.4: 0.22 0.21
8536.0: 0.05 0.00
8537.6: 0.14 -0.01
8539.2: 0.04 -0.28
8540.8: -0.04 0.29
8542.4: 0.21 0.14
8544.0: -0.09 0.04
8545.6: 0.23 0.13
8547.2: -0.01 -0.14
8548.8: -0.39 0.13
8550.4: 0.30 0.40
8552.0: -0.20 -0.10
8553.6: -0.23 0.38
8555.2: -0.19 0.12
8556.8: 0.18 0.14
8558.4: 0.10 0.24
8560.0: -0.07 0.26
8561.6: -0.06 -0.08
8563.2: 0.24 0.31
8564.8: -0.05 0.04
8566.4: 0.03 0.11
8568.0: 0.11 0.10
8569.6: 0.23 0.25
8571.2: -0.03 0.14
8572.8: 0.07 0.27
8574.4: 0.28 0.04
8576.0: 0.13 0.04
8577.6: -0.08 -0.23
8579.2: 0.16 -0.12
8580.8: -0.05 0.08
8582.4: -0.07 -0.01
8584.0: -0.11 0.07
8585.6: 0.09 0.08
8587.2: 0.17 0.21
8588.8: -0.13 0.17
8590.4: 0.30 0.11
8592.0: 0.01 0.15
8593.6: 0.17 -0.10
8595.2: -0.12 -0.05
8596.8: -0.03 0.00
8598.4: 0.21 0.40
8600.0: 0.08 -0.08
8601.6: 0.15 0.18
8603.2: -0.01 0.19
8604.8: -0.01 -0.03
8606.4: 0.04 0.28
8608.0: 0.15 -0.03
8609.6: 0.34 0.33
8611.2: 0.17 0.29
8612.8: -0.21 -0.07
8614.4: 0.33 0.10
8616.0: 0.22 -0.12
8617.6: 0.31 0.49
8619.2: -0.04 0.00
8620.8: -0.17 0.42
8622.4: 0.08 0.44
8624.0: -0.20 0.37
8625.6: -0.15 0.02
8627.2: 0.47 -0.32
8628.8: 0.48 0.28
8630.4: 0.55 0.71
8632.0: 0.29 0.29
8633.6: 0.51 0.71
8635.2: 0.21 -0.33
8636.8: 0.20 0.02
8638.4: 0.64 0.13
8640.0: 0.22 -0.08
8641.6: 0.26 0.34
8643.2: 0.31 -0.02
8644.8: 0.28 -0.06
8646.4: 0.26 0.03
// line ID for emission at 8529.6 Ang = H-beta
